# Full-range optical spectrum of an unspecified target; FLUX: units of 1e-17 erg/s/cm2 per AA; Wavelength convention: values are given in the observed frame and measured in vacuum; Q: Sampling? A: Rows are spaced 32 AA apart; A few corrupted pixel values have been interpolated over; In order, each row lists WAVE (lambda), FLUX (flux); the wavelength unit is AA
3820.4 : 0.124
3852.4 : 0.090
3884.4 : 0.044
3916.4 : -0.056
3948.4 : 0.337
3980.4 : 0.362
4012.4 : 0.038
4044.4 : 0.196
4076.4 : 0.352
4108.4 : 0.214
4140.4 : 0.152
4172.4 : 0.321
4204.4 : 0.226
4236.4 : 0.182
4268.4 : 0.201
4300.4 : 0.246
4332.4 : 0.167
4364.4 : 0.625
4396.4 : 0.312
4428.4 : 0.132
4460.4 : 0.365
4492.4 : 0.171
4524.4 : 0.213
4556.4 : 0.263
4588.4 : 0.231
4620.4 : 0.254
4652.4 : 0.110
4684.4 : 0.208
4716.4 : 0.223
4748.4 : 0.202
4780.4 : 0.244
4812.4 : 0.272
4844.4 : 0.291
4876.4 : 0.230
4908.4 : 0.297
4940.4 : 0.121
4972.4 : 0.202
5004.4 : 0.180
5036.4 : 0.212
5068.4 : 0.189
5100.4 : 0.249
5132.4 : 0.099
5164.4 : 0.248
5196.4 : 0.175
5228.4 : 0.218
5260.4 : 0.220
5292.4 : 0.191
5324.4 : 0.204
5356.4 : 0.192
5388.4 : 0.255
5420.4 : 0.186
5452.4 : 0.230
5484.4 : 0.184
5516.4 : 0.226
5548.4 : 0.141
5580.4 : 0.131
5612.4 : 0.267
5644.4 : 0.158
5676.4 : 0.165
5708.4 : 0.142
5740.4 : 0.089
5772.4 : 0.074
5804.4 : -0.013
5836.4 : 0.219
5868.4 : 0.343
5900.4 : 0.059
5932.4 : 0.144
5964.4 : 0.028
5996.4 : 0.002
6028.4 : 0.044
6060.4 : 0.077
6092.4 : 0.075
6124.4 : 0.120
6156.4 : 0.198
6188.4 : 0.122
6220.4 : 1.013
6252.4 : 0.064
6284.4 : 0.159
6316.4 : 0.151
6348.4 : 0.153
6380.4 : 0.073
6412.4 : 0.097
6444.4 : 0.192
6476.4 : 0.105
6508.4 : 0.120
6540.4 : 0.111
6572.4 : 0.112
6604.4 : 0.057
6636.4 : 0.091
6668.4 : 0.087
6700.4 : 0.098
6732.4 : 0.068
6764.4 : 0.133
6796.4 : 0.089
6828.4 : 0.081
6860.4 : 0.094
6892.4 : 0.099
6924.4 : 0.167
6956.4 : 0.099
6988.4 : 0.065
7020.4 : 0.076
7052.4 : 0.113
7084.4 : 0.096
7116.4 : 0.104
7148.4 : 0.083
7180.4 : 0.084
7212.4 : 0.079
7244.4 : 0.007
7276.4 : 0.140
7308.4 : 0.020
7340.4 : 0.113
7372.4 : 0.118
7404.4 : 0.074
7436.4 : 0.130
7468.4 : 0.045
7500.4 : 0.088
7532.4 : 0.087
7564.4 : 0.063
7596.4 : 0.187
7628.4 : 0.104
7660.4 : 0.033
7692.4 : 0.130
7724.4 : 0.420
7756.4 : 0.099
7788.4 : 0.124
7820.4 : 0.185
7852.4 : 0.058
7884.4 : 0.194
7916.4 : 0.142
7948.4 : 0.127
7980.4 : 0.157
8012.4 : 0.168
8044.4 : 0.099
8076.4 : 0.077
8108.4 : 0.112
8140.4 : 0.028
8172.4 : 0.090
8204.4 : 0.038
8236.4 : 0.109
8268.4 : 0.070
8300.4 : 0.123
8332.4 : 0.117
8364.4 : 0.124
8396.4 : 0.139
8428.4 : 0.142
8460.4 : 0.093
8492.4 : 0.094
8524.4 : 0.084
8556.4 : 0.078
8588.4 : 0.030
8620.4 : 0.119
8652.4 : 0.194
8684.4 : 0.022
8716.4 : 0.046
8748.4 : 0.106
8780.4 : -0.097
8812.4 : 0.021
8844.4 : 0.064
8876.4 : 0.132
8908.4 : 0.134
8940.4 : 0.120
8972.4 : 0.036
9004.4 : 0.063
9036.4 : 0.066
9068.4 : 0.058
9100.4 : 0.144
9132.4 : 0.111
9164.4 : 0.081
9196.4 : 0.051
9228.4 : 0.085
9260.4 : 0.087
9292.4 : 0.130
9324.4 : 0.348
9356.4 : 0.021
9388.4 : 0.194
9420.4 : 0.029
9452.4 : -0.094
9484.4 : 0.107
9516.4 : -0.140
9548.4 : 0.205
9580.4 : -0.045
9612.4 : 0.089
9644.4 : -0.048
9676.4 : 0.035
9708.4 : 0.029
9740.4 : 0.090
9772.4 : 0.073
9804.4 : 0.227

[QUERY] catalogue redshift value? 0.174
